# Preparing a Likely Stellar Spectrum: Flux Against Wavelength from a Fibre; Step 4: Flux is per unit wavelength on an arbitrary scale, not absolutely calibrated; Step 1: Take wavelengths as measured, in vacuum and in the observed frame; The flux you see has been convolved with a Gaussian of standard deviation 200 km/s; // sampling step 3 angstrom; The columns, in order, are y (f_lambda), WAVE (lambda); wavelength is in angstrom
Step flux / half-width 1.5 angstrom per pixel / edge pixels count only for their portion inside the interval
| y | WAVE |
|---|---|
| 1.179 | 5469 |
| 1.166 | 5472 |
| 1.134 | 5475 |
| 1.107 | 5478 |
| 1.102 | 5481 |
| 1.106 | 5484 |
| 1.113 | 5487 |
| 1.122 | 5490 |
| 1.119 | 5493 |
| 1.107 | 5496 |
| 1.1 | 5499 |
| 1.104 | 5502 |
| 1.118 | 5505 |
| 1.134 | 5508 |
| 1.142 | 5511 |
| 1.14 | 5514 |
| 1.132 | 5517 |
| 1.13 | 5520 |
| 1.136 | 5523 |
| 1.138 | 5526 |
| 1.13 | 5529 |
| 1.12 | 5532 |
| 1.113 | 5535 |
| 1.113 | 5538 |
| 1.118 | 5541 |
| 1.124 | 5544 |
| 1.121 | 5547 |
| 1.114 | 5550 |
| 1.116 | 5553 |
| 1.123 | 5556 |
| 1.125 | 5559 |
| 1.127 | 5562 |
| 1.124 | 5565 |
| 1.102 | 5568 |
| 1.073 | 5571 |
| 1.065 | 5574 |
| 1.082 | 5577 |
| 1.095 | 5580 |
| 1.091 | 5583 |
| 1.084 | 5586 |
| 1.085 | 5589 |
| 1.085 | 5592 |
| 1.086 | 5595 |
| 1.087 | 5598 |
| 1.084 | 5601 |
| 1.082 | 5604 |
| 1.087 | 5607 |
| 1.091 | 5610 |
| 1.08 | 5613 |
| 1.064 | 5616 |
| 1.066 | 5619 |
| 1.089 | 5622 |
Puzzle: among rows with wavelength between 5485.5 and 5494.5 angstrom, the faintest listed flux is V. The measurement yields 1.113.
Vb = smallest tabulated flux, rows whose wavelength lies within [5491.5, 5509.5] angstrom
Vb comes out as 1.1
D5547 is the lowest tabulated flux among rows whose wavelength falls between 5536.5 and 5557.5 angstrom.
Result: 1.113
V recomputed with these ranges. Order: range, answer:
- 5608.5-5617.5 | 1.064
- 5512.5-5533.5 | 1.12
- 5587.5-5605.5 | 1.082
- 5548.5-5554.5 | 1.114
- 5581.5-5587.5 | 1.084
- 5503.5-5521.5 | 1.118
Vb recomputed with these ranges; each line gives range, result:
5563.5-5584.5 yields 1.065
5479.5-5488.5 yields 1.102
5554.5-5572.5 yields 1.073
